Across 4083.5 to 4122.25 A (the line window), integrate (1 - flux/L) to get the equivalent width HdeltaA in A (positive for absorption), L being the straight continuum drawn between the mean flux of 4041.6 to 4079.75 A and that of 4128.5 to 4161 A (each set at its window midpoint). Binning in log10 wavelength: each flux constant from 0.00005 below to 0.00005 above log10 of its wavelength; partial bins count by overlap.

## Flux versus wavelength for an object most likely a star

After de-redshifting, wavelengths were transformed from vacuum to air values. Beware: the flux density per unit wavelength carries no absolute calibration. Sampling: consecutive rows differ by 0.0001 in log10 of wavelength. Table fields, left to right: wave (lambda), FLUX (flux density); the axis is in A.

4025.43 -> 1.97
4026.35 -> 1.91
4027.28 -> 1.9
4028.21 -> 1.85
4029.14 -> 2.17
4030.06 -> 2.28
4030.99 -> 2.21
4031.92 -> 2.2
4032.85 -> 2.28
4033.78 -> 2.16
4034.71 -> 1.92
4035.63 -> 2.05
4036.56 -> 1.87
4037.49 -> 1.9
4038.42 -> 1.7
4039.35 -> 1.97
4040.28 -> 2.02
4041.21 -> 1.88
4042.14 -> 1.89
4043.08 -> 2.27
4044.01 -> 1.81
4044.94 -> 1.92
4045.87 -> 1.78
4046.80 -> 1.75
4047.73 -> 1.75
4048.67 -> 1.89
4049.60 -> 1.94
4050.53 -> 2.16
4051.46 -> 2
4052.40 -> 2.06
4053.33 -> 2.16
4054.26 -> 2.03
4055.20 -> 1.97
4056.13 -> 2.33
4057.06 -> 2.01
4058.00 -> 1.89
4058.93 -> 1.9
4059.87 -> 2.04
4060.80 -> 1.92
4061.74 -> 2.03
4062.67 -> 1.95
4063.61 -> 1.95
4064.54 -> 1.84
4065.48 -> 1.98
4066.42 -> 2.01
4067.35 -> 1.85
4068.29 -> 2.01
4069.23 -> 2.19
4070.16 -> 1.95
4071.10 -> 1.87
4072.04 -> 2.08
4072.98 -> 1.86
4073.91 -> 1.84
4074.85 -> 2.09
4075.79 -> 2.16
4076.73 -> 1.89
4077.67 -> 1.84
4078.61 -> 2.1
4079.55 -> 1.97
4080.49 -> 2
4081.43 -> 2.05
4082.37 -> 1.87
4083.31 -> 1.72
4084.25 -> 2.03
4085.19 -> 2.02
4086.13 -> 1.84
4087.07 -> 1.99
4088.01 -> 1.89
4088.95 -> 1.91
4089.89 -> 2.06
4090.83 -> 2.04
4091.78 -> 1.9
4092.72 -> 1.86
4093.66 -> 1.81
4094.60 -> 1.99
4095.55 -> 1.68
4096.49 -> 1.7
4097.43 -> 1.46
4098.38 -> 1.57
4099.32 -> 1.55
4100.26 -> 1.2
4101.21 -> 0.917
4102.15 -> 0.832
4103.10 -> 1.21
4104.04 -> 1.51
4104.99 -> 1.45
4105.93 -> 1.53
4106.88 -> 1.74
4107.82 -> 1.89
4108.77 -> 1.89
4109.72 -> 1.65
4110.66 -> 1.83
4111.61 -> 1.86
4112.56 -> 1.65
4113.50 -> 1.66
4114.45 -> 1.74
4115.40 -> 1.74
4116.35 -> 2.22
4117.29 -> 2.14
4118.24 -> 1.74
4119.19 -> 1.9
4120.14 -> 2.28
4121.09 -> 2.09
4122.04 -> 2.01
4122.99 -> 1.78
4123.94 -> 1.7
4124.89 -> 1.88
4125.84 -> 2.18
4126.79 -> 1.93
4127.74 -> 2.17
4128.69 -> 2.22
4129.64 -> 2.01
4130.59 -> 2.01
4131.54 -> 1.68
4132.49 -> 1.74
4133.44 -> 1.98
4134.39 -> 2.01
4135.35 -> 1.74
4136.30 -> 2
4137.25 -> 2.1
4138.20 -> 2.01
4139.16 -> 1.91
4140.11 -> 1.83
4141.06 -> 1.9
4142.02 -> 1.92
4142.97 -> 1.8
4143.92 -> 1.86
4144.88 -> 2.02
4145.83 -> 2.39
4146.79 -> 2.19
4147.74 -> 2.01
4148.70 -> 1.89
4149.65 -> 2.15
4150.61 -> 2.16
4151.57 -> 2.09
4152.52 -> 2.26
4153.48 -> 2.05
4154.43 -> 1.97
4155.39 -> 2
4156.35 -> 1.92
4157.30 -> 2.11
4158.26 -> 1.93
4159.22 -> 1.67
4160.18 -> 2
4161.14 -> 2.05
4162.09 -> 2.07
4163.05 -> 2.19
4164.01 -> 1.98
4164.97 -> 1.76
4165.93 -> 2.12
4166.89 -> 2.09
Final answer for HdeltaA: 4.4 A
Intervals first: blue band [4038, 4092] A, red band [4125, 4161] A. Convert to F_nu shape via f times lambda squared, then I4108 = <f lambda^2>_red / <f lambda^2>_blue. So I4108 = 1.1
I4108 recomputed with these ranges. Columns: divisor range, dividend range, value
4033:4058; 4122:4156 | 1.06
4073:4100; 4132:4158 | 1.09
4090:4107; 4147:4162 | 1.33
